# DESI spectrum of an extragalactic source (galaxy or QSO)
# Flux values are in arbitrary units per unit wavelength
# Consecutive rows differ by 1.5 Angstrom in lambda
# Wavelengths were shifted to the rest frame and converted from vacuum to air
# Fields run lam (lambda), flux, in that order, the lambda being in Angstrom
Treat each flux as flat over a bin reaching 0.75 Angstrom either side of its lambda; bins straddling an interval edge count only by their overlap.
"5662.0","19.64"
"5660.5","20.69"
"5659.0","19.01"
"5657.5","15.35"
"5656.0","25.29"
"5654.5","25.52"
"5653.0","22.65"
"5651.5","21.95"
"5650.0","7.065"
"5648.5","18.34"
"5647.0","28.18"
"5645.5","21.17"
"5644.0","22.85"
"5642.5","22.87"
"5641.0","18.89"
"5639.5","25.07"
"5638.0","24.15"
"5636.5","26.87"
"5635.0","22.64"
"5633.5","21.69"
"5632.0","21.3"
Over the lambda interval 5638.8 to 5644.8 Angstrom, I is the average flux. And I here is 22.4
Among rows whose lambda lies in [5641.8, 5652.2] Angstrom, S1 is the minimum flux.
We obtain 7.065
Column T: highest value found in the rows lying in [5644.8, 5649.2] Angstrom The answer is 28.18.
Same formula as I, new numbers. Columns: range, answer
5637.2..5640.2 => 24.6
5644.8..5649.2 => 22.6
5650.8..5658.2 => 22.2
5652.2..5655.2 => 24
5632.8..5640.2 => 24.1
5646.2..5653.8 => 19.7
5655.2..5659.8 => 20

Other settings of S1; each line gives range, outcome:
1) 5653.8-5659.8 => 15.35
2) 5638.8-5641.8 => 18.89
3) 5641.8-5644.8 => 22.85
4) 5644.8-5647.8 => 21.17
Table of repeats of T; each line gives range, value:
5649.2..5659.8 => 25.52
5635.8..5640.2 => 26.87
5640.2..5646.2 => 22.87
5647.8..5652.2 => 21.95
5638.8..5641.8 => 25.07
